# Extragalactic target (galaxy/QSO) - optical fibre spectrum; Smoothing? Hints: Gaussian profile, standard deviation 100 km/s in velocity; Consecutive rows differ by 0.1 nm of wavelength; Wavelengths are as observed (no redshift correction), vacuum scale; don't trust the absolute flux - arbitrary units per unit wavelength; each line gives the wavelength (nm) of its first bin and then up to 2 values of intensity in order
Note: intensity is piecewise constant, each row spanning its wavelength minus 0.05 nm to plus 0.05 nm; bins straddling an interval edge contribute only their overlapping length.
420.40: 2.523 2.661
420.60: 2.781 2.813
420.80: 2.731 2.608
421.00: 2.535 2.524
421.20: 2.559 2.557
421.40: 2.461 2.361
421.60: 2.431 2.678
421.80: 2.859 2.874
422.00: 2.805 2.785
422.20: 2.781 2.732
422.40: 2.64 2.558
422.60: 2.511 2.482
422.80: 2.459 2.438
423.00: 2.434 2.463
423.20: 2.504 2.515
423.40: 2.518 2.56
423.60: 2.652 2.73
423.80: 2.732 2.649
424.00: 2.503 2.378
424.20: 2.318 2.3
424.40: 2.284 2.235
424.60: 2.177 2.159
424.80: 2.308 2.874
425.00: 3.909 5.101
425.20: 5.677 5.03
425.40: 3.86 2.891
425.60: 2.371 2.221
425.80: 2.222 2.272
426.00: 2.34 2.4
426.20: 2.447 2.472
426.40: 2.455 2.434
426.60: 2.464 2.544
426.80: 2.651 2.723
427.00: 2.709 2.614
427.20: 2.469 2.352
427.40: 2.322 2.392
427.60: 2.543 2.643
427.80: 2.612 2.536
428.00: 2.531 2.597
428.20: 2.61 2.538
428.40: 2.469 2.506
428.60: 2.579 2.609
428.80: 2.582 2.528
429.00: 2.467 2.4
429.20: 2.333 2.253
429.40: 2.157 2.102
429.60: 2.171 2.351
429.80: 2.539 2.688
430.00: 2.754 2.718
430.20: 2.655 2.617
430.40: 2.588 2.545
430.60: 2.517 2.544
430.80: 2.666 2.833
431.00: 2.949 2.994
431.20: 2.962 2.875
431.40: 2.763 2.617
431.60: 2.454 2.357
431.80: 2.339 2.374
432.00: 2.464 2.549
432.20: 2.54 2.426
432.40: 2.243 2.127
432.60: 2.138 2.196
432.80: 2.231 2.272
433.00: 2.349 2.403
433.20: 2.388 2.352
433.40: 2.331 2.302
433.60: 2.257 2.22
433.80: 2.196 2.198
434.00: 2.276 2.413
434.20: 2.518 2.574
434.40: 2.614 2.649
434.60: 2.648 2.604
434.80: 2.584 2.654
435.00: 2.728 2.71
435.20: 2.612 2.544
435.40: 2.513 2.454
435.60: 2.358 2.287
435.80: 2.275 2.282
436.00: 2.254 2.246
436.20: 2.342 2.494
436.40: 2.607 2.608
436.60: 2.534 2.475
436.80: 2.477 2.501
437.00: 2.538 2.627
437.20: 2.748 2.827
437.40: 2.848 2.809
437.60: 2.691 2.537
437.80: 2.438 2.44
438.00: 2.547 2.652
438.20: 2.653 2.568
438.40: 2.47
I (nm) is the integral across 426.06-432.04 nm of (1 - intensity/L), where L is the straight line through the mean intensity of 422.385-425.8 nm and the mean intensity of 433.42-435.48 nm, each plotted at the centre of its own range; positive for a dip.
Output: 0.246 nm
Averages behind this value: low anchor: 2.8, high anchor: 2.49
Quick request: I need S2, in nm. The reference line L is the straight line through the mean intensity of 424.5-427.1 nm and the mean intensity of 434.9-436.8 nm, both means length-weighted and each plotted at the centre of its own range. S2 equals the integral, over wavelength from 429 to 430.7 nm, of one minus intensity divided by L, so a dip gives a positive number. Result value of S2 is 0.16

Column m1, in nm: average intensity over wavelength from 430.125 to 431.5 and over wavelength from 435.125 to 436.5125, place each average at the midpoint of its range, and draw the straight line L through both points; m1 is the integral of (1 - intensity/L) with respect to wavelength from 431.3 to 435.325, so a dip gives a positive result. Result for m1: 0.21 nm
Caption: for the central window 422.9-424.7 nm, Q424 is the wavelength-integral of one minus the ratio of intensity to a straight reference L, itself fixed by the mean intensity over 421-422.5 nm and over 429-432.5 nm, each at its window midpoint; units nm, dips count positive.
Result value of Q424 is 0.11 nm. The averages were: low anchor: 2.64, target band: 2.46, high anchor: 2.53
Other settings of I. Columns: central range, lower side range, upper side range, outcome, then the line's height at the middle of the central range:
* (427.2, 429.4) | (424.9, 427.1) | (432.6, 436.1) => 0.271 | 2.84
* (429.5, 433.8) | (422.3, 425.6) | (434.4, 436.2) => 0.197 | 2.6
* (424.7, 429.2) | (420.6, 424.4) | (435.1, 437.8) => -0.324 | 2.56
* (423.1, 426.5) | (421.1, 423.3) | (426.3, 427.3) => -0.286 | 2.56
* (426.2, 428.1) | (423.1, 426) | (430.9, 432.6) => 0.148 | 2.74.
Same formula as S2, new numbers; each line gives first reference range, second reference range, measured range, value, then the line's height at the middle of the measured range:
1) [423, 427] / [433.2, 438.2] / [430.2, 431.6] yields -0.06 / 2.61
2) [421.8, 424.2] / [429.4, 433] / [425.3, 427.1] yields -0.05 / 2.56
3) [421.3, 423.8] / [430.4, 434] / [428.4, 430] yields 0.04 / 2.5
